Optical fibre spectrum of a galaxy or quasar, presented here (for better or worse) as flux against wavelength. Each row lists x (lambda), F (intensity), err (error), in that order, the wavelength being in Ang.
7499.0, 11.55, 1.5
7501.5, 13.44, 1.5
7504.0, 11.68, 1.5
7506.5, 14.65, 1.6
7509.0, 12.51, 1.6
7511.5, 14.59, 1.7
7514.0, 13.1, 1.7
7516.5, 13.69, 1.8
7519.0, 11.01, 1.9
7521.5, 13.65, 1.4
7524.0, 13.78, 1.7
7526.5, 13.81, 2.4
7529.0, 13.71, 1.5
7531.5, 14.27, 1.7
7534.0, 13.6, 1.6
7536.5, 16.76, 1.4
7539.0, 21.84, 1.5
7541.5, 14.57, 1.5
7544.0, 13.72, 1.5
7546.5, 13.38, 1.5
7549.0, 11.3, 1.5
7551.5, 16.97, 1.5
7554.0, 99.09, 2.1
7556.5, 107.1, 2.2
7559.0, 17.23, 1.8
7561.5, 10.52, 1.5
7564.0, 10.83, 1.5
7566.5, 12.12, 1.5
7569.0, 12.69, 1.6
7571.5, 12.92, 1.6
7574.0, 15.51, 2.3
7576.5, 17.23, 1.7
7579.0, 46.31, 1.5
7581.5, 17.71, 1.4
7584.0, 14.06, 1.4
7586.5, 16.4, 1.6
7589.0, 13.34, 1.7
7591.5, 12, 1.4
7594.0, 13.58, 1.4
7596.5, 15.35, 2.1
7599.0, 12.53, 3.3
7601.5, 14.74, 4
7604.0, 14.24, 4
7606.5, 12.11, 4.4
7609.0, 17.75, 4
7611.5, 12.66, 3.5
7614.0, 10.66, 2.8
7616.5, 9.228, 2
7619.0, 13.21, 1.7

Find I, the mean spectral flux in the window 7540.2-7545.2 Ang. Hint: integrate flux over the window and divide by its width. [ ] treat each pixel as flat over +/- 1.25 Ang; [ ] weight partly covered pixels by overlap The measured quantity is 14.2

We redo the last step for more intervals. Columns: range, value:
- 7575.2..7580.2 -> 31.5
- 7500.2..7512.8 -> 13.4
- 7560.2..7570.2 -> 11.6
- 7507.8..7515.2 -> 13.4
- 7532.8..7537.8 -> 15.3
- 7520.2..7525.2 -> 13.7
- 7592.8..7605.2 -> 14.1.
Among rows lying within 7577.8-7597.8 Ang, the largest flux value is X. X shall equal 46.31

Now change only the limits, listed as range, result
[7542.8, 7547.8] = 13.72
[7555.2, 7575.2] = 107.1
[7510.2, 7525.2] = 14.59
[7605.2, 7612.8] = 17.75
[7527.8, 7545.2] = 21.84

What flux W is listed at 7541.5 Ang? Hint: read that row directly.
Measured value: 14.57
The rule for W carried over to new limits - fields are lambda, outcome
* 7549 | 11.3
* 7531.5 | 14.27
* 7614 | 10.66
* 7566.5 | 12.12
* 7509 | 12.51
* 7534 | 13.6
